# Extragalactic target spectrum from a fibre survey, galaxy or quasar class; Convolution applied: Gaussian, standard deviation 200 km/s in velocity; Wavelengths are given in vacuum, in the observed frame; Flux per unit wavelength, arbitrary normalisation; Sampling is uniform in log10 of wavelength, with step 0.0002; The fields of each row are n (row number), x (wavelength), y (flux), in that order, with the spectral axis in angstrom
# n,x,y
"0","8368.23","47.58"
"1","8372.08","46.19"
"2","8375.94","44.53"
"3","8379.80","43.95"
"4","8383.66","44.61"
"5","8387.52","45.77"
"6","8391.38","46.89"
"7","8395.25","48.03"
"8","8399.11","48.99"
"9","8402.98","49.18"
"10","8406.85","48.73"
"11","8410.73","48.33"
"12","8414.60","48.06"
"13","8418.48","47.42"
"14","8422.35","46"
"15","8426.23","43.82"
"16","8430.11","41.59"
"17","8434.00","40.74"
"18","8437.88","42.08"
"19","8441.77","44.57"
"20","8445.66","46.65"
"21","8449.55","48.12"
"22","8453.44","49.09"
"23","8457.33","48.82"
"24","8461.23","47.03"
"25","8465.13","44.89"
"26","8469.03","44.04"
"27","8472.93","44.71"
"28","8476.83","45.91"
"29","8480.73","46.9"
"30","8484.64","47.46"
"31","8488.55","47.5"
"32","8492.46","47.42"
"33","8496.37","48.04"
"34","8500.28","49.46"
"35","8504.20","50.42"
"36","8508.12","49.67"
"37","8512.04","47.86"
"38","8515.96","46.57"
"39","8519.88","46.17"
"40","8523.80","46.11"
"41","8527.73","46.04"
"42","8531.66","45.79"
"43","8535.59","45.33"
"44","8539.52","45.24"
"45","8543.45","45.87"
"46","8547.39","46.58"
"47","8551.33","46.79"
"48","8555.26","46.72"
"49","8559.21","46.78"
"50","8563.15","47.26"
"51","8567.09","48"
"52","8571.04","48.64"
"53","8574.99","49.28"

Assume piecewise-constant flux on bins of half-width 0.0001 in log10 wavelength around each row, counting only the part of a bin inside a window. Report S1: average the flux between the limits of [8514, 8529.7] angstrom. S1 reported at 46.2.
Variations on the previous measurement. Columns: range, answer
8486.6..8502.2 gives 48.1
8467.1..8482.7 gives 45.4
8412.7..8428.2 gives 46.3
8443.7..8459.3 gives 48.2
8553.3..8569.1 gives 47.2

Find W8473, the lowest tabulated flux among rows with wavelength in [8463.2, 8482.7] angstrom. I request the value 44.04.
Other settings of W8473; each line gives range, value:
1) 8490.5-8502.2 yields 47.42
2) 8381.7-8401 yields 44.61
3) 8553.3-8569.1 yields 46.72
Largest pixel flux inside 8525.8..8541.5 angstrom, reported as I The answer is 46.04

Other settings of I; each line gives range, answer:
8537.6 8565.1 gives 47.26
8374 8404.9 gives 49.18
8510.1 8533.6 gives 47.86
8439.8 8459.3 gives 49.09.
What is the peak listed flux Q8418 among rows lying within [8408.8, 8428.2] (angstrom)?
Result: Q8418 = 48.33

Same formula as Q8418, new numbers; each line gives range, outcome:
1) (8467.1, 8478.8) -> 45.91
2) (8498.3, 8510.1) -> 50.42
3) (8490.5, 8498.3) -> 48.04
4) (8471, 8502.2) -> 49.46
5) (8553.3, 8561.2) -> 46.78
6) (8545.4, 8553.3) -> 46.79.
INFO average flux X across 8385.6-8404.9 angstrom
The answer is 47.8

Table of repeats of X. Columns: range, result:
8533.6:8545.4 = 45.5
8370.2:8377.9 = 45.3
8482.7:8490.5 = 47.5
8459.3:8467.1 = 45.9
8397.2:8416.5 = 48.6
